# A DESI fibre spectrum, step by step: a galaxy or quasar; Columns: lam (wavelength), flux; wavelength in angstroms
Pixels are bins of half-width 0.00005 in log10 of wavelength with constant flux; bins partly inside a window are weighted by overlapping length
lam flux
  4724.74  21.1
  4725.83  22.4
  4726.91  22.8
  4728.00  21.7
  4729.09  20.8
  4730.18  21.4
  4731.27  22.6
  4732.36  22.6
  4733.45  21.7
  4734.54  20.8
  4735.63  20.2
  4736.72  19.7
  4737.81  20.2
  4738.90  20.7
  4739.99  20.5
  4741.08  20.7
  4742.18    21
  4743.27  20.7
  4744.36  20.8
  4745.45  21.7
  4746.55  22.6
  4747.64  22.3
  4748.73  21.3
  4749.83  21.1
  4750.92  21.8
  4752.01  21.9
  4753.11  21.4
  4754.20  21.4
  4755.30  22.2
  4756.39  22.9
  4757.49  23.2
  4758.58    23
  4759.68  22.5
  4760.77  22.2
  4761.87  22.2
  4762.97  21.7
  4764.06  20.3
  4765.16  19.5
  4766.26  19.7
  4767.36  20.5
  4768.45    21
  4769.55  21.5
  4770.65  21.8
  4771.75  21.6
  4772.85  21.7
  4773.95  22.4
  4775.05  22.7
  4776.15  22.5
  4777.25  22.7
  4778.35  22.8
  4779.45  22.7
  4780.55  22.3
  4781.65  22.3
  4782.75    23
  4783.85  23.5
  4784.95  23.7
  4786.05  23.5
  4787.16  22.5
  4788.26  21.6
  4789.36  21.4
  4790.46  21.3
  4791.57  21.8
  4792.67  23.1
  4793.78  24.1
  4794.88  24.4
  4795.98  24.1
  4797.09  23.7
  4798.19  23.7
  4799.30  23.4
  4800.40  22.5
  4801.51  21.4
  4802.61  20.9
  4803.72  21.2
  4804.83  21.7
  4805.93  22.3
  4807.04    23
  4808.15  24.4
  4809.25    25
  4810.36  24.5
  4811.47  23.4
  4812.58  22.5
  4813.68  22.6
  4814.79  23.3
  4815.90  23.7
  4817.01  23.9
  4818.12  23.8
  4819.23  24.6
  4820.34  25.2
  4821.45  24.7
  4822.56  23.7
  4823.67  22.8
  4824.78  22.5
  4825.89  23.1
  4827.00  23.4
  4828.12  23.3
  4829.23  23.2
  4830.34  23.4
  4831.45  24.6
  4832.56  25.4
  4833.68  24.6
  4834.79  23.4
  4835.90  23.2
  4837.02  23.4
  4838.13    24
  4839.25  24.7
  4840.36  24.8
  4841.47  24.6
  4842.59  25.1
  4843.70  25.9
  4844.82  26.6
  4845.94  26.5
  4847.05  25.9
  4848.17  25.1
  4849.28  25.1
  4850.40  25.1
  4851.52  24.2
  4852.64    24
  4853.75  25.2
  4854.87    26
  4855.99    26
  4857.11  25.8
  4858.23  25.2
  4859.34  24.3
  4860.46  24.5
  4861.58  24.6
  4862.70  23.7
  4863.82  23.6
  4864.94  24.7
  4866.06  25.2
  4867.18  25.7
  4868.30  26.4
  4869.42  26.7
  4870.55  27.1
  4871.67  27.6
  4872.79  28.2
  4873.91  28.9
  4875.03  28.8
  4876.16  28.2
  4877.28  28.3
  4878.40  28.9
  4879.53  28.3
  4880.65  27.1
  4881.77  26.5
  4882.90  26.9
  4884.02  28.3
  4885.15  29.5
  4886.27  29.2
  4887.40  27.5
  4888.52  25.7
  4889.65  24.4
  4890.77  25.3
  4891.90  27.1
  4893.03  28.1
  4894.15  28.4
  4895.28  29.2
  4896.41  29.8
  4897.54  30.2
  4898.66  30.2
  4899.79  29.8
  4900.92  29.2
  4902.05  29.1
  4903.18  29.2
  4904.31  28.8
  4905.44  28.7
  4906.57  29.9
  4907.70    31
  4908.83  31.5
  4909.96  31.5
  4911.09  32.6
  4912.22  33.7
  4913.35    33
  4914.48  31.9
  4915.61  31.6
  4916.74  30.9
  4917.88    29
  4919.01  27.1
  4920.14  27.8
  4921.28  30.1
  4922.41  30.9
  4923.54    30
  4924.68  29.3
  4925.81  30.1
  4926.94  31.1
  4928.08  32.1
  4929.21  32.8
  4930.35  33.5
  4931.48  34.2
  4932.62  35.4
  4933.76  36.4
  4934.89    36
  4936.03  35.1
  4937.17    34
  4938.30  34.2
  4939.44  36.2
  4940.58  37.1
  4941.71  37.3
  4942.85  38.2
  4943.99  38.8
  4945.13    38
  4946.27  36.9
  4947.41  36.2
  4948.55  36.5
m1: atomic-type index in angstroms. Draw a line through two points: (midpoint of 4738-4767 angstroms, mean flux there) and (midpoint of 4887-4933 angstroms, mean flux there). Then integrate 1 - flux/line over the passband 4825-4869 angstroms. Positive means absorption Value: 3.2 angstroms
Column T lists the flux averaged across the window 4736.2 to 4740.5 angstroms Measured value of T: 20.3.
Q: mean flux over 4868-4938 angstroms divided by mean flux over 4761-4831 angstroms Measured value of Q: 1.31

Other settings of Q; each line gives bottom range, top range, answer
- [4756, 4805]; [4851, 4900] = 1.21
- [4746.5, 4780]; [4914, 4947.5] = 1.53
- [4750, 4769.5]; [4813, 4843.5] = 1.11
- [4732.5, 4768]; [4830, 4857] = 1.17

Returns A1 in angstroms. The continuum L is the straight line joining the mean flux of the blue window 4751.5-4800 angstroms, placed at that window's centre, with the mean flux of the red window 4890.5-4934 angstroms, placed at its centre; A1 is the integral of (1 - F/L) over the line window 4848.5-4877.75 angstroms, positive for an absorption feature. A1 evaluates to 1.80 angstroms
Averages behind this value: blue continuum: 22.3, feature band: 25.9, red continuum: 30.5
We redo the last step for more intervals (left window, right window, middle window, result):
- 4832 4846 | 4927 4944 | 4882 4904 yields 1.67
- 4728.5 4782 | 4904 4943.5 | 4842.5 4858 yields 1.24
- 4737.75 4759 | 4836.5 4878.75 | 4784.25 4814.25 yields 0.82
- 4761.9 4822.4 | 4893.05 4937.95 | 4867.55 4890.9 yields 0.89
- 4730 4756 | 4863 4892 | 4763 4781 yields 0.76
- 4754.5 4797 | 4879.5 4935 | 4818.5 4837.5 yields 1.15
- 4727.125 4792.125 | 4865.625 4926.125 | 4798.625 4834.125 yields 1.91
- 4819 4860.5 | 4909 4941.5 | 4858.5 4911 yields 1.77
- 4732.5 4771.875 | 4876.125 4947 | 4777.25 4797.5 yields 0.53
